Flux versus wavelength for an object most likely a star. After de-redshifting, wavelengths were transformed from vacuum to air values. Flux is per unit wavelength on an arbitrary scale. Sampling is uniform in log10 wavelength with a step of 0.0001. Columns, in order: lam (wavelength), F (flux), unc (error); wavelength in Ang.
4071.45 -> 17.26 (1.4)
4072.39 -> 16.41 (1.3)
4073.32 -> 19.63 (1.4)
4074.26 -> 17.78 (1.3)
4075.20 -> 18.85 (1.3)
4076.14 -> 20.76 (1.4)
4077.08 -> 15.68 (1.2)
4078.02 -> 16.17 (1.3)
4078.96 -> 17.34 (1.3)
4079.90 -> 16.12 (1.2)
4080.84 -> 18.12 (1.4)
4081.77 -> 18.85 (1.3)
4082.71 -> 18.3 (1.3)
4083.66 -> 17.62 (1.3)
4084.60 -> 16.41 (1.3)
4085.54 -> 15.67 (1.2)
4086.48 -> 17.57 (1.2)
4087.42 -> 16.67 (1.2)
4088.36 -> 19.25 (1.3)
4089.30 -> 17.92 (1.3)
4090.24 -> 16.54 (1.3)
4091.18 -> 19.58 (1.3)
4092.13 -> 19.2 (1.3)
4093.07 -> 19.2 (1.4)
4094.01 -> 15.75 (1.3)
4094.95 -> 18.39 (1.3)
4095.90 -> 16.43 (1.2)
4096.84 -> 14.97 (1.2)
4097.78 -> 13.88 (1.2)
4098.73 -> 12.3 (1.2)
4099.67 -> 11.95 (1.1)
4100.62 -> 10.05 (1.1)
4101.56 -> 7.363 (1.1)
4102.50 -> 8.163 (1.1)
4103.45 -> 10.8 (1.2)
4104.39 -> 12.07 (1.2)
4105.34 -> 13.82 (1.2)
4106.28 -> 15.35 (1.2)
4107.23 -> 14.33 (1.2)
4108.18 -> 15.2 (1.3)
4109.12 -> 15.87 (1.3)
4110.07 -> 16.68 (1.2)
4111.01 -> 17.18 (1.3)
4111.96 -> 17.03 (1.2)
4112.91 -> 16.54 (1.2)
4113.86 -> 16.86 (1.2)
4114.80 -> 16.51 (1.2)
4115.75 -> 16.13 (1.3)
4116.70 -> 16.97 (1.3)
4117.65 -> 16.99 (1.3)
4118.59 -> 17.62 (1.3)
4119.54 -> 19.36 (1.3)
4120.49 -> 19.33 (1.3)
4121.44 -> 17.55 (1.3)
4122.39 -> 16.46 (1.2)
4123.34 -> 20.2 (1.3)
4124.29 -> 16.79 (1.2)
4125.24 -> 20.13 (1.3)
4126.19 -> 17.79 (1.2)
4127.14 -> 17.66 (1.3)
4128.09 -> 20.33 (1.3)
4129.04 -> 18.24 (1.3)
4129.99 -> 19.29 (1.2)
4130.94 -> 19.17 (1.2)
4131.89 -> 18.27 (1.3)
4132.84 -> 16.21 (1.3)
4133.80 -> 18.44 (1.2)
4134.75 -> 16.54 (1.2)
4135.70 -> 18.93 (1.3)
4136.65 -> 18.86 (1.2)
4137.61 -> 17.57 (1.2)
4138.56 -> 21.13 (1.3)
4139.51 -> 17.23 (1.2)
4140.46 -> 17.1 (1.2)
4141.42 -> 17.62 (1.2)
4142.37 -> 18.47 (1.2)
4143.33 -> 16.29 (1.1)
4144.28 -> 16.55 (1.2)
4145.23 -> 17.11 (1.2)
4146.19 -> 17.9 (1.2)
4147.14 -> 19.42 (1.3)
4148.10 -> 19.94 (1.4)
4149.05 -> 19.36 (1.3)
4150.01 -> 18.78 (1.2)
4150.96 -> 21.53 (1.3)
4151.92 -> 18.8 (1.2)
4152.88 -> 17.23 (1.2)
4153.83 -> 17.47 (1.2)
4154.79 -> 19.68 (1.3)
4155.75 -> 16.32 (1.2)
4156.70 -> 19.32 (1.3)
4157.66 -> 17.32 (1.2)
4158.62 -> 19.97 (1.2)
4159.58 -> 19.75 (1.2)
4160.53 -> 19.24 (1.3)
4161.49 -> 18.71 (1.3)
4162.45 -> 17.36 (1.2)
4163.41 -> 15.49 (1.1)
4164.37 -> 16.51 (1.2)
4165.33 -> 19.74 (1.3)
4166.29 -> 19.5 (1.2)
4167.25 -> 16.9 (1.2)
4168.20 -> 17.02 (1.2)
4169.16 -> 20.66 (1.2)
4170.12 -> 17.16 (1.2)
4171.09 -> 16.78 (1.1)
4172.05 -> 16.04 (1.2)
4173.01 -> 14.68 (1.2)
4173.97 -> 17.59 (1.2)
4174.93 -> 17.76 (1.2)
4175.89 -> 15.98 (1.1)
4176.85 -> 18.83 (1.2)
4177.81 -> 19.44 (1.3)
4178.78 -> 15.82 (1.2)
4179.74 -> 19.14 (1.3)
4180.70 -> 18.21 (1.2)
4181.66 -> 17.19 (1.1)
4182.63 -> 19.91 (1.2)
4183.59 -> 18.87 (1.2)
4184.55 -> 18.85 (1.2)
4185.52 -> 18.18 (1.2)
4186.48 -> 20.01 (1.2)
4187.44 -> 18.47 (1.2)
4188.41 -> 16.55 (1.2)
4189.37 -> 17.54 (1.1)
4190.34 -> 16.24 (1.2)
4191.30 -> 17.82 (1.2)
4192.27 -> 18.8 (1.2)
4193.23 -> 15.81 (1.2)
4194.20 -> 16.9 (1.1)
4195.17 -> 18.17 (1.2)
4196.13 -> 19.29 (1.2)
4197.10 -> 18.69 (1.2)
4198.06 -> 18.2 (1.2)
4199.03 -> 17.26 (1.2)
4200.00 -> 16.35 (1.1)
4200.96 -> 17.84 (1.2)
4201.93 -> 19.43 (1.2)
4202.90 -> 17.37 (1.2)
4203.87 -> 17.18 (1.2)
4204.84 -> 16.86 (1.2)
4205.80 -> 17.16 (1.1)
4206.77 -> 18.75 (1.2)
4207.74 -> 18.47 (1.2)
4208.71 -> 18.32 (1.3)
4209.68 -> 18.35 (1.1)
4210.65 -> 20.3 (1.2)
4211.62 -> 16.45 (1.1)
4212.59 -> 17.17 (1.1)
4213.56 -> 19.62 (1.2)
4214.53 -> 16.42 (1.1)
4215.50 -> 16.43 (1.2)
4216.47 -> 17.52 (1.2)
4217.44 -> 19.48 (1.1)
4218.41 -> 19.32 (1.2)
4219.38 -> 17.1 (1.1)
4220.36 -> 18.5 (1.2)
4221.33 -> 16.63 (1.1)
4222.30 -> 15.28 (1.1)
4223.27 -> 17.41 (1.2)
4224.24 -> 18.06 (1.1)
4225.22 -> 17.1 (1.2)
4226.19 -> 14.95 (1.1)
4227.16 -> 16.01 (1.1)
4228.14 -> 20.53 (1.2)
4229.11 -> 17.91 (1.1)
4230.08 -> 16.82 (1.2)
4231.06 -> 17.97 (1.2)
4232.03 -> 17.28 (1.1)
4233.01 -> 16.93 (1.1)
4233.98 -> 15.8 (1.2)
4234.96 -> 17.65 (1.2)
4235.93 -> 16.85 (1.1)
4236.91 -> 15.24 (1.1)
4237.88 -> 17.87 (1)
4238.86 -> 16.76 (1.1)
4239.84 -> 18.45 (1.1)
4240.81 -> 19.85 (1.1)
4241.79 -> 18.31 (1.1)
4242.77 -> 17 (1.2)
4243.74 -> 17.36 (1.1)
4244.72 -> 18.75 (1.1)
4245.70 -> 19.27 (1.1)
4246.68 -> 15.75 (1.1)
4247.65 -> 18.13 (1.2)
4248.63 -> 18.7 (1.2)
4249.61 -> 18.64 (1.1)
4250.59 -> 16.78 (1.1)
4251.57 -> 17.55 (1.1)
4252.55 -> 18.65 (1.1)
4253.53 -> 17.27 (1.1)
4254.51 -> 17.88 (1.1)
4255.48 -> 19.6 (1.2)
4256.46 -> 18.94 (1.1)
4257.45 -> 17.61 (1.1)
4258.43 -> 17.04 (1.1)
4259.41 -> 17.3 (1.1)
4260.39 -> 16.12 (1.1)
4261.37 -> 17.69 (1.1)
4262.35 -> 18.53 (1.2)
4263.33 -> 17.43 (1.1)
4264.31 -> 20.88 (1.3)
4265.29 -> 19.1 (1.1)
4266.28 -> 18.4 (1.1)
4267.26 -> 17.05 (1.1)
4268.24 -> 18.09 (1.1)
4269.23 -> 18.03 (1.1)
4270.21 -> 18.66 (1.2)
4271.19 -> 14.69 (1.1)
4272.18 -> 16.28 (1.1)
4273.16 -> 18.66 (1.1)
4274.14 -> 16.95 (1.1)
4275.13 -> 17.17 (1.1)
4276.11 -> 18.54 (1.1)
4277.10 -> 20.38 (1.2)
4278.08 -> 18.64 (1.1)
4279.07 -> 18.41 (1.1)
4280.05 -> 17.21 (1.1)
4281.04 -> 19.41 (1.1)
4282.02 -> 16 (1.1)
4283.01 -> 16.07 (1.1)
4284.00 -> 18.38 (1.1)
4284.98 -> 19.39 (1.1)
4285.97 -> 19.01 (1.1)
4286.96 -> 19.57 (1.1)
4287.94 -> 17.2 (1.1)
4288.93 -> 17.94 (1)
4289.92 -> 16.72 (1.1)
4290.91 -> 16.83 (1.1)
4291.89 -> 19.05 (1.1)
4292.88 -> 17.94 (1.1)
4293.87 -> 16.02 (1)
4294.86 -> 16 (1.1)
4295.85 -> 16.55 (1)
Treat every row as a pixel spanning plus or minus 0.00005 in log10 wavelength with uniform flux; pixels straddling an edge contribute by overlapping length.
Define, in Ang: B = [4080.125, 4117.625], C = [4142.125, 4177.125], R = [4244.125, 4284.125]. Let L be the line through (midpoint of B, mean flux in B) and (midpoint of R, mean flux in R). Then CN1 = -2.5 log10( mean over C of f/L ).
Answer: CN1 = -0.096 mag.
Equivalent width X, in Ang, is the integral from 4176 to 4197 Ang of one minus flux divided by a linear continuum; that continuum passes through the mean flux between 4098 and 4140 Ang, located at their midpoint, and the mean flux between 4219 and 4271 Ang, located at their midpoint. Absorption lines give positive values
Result -1.2 Ang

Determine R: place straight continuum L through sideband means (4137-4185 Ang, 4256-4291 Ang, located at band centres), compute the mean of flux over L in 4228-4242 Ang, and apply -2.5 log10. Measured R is 0.03 mag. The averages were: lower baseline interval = 18.1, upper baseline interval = 17.9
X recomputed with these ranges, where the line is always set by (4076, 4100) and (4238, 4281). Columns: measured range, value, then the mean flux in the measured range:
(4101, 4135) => 1.3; 16.5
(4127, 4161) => -2.3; 18.4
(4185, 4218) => -0.5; 17.9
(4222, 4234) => 0.4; 17.2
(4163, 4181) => -0.1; 17.5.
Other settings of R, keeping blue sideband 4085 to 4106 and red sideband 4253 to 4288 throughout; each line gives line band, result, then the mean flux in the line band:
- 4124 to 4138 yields -0.178 mag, 18.3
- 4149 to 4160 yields -0.176 mag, 18.8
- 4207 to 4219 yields -0.073 mag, 18.2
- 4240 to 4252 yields -0.028 mag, 18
